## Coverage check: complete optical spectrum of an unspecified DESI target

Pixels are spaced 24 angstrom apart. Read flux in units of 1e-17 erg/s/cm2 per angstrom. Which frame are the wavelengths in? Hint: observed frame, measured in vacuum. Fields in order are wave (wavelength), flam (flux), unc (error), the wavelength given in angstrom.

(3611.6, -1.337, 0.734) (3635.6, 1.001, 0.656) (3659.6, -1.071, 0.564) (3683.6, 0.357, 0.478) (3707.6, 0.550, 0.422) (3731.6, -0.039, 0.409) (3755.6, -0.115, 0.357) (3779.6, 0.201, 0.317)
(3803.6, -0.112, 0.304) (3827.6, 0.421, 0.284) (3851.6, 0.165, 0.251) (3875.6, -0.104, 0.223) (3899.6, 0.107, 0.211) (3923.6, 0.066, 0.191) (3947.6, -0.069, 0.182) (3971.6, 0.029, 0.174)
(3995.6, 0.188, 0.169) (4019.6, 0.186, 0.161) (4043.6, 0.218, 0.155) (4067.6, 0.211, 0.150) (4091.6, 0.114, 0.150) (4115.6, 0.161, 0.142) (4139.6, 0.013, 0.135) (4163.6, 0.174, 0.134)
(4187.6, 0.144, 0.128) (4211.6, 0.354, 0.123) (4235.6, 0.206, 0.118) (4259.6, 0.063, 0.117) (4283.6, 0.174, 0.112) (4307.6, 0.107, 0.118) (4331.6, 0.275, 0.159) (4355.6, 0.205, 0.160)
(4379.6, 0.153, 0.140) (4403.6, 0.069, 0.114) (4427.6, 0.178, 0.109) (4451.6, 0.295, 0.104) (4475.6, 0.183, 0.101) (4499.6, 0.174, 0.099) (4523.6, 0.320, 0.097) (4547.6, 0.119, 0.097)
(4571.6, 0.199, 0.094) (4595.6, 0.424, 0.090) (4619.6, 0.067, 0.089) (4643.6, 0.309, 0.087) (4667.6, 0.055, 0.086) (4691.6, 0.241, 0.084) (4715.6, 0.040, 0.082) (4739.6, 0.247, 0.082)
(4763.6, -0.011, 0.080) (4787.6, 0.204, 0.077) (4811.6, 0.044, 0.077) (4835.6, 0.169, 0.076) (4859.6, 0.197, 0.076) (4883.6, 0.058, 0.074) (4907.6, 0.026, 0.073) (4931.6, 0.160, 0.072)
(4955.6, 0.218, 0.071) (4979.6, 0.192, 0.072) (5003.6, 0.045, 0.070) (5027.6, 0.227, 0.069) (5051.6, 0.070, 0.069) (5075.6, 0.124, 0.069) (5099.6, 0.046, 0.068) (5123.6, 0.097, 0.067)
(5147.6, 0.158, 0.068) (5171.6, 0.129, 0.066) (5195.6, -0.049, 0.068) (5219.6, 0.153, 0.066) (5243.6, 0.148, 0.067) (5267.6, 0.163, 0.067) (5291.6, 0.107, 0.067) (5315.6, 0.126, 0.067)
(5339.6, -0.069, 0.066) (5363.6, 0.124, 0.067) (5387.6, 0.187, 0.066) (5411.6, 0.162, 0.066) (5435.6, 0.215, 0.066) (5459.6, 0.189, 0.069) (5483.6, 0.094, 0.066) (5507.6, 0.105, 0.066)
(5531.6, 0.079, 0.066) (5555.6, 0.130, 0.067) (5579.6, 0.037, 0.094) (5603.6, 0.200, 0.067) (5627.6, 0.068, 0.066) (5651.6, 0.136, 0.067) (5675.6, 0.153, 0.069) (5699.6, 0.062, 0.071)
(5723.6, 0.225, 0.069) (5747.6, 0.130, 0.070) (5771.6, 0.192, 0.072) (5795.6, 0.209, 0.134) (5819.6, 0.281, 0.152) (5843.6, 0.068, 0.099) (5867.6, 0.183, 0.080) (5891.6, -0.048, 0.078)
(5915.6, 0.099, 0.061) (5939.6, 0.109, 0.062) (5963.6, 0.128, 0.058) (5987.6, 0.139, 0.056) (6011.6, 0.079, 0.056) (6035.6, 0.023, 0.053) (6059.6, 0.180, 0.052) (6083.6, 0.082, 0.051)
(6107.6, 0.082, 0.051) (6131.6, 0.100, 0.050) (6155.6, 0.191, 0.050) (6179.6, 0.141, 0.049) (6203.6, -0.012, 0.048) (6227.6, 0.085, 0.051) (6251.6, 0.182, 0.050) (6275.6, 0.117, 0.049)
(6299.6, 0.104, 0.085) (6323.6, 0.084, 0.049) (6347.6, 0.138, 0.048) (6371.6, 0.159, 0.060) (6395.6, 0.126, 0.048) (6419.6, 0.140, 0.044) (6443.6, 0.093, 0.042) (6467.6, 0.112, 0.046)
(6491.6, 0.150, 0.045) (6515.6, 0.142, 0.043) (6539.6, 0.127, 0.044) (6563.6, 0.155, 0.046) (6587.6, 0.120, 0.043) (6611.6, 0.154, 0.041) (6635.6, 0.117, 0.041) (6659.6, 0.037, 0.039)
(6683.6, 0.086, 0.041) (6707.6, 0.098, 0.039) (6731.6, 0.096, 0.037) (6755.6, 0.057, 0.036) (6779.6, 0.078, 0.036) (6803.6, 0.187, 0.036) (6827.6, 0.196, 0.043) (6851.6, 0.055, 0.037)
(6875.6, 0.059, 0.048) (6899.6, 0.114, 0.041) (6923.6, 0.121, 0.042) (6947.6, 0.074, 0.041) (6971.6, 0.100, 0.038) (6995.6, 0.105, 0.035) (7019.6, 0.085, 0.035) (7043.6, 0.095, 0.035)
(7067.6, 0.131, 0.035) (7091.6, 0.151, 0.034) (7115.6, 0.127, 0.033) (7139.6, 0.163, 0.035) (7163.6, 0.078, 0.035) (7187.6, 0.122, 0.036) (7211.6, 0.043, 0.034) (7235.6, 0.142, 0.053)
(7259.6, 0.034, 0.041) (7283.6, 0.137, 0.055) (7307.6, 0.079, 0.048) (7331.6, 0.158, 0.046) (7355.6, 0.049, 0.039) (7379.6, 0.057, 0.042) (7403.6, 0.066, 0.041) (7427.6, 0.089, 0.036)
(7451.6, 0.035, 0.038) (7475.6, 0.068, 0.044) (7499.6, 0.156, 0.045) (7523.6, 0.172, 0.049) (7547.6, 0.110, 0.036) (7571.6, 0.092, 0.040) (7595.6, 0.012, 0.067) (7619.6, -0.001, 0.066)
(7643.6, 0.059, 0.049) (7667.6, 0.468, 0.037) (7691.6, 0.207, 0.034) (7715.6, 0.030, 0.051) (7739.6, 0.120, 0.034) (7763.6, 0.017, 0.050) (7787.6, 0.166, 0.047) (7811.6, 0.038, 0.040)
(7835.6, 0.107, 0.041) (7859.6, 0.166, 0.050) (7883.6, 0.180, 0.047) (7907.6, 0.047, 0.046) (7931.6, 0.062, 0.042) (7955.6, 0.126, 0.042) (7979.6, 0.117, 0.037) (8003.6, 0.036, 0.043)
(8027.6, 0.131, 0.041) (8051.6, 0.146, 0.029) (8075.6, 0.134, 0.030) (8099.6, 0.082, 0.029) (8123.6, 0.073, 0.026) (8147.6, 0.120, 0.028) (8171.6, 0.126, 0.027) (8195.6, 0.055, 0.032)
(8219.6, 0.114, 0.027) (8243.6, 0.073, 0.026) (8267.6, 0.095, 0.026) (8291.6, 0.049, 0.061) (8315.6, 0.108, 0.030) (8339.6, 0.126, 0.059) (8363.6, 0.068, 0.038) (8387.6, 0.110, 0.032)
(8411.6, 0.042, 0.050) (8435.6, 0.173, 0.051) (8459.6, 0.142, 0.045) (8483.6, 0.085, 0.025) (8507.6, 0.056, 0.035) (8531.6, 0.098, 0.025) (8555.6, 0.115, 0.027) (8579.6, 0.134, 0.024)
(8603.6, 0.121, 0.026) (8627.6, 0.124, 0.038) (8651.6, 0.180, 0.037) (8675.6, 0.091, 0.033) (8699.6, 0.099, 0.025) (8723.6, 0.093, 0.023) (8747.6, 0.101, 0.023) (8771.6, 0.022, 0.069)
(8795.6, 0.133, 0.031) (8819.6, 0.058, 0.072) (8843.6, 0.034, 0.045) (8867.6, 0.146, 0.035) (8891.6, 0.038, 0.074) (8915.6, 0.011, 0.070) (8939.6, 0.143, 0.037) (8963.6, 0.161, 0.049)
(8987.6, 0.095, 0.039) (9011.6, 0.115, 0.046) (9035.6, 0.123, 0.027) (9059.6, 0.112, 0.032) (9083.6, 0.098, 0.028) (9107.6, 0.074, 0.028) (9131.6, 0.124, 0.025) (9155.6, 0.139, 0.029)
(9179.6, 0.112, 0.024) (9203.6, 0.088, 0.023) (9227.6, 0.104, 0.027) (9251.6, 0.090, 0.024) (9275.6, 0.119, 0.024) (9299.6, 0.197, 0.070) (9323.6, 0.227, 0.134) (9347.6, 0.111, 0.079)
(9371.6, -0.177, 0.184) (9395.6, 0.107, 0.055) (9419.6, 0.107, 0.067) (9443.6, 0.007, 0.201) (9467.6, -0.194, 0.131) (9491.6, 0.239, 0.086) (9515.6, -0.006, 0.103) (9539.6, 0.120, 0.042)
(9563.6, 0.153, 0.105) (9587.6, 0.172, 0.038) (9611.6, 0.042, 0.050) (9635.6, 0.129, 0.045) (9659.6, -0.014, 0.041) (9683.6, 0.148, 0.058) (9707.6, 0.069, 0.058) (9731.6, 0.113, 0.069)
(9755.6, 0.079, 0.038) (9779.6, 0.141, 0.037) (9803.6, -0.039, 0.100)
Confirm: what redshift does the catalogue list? 1.06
